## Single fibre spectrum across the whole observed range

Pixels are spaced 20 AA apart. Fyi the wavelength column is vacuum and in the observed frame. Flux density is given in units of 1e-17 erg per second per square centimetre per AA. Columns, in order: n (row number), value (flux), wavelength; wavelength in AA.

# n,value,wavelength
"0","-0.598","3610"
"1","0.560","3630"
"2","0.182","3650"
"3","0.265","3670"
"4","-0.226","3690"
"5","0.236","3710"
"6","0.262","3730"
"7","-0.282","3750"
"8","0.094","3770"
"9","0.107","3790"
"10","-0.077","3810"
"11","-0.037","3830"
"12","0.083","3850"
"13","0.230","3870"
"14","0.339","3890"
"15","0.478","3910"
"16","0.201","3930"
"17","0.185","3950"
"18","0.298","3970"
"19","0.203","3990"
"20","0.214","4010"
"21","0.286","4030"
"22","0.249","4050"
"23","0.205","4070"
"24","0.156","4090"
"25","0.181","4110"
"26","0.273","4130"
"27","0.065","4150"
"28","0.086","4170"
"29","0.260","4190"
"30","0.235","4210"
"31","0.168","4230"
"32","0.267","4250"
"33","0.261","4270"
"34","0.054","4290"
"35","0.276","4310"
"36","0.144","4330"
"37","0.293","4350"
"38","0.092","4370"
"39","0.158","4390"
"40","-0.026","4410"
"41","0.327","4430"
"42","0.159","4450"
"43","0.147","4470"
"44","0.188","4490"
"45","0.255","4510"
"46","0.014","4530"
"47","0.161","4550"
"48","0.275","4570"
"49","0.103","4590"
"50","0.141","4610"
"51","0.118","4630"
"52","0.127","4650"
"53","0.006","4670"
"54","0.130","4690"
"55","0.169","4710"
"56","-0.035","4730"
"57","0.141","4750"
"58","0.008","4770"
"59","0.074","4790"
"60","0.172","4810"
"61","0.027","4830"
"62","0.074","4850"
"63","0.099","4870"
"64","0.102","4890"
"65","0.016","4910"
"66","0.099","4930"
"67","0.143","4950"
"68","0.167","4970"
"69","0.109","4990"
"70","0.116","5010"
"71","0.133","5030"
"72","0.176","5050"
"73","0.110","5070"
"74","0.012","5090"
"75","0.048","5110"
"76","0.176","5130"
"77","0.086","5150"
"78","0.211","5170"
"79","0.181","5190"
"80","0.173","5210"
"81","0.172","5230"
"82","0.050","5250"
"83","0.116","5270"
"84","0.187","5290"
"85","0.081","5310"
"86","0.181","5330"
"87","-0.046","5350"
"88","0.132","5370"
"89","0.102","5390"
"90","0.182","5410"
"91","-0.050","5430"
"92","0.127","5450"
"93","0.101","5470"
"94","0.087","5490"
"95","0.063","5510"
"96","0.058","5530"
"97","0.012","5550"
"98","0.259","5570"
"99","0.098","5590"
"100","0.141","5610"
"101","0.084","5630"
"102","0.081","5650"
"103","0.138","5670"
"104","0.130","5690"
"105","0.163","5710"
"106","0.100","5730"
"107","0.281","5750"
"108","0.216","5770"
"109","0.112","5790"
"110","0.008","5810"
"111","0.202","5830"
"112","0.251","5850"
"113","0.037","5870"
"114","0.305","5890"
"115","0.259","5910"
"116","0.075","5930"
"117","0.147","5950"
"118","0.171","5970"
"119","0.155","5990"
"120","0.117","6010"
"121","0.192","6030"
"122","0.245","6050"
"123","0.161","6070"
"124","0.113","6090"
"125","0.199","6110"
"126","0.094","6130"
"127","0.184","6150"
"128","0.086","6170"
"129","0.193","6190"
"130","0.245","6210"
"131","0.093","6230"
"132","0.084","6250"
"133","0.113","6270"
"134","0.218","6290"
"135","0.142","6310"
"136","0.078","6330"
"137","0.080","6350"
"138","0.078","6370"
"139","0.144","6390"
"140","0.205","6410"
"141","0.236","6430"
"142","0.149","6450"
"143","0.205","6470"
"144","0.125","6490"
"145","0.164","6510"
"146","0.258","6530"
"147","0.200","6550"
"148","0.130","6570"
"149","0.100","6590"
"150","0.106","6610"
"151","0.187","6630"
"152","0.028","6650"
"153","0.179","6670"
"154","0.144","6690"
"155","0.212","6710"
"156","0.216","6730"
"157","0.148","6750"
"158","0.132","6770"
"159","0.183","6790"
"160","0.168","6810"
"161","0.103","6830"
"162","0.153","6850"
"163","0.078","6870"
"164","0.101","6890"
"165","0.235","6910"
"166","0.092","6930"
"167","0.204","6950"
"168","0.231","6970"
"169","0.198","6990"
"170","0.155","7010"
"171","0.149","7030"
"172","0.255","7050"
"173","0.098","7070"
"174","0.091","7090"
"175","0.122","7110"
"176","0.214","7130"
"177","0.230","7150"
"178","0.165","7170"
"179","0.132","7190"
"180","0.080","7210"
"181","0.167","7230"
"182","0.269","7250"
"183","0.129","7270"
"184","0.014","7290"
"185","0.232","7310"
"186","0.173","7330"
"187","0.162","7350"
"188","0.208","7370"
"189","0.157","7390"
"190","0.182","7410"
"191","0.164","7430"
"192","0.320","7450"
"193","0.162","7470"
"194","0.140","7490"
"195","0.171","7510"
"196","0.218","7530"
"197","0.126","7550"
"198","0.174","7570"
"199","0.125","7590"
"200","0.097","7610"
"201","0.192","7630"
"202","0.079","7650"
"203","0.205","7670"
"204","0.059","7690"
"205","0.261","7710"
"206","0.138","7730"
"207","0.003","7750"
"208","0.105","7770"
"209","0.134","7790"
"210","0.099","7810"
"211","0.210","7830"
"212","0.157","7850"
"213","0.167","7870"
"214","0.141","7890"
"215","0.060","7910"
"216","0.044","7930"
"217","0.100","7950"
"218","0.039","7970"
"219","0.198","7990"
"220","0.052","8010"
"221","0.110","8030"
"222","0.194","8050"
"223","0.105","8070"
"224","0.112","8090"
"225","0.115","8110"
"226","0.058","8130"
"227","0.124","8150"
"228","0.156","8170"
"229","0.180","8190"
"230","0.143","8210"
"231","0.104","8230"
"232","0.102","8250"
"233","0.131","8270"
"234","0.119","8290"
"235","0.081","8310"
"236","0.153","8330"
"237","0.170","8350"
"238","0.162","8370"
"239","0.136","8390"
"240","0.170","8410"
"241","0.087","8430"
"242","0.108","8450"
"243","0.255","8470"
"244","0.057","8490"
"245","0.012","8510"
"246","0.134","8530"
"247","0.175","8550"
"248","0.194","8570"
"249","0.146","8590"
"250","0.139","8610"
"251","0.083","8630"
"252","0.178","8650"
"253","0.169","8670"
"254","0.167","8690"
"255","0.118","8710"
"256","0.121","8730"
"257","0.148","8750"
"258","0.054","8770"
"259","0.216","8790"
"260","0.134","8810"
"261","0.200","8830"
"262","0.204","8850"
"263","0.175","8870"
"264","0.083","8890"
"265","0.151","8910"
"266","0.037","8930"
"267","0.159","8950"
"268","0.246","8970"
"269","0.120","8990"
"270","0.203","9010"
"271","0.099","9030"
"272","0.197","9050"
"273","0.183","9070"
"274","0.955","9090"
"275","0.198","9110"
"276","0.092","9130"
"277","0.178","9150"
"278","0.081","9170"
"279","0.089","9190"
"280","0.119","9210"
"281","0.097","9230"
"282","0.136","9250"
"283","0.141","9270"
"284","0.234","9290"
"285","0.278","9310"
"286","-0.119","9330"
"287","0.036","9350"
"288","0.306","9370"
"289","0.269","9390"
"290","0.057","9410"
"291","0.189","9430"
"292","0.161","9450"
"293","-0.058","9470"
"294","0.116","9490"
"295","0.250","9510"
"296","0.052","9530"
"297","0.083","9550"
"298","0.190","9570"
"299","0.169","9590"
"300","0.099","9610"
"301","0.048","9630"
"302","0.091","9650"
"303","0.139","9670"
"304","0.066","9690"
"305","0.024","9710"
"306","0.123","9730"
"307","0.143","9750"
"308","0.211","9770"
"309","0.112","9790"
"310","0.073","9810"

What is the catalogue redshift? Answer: 1.439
